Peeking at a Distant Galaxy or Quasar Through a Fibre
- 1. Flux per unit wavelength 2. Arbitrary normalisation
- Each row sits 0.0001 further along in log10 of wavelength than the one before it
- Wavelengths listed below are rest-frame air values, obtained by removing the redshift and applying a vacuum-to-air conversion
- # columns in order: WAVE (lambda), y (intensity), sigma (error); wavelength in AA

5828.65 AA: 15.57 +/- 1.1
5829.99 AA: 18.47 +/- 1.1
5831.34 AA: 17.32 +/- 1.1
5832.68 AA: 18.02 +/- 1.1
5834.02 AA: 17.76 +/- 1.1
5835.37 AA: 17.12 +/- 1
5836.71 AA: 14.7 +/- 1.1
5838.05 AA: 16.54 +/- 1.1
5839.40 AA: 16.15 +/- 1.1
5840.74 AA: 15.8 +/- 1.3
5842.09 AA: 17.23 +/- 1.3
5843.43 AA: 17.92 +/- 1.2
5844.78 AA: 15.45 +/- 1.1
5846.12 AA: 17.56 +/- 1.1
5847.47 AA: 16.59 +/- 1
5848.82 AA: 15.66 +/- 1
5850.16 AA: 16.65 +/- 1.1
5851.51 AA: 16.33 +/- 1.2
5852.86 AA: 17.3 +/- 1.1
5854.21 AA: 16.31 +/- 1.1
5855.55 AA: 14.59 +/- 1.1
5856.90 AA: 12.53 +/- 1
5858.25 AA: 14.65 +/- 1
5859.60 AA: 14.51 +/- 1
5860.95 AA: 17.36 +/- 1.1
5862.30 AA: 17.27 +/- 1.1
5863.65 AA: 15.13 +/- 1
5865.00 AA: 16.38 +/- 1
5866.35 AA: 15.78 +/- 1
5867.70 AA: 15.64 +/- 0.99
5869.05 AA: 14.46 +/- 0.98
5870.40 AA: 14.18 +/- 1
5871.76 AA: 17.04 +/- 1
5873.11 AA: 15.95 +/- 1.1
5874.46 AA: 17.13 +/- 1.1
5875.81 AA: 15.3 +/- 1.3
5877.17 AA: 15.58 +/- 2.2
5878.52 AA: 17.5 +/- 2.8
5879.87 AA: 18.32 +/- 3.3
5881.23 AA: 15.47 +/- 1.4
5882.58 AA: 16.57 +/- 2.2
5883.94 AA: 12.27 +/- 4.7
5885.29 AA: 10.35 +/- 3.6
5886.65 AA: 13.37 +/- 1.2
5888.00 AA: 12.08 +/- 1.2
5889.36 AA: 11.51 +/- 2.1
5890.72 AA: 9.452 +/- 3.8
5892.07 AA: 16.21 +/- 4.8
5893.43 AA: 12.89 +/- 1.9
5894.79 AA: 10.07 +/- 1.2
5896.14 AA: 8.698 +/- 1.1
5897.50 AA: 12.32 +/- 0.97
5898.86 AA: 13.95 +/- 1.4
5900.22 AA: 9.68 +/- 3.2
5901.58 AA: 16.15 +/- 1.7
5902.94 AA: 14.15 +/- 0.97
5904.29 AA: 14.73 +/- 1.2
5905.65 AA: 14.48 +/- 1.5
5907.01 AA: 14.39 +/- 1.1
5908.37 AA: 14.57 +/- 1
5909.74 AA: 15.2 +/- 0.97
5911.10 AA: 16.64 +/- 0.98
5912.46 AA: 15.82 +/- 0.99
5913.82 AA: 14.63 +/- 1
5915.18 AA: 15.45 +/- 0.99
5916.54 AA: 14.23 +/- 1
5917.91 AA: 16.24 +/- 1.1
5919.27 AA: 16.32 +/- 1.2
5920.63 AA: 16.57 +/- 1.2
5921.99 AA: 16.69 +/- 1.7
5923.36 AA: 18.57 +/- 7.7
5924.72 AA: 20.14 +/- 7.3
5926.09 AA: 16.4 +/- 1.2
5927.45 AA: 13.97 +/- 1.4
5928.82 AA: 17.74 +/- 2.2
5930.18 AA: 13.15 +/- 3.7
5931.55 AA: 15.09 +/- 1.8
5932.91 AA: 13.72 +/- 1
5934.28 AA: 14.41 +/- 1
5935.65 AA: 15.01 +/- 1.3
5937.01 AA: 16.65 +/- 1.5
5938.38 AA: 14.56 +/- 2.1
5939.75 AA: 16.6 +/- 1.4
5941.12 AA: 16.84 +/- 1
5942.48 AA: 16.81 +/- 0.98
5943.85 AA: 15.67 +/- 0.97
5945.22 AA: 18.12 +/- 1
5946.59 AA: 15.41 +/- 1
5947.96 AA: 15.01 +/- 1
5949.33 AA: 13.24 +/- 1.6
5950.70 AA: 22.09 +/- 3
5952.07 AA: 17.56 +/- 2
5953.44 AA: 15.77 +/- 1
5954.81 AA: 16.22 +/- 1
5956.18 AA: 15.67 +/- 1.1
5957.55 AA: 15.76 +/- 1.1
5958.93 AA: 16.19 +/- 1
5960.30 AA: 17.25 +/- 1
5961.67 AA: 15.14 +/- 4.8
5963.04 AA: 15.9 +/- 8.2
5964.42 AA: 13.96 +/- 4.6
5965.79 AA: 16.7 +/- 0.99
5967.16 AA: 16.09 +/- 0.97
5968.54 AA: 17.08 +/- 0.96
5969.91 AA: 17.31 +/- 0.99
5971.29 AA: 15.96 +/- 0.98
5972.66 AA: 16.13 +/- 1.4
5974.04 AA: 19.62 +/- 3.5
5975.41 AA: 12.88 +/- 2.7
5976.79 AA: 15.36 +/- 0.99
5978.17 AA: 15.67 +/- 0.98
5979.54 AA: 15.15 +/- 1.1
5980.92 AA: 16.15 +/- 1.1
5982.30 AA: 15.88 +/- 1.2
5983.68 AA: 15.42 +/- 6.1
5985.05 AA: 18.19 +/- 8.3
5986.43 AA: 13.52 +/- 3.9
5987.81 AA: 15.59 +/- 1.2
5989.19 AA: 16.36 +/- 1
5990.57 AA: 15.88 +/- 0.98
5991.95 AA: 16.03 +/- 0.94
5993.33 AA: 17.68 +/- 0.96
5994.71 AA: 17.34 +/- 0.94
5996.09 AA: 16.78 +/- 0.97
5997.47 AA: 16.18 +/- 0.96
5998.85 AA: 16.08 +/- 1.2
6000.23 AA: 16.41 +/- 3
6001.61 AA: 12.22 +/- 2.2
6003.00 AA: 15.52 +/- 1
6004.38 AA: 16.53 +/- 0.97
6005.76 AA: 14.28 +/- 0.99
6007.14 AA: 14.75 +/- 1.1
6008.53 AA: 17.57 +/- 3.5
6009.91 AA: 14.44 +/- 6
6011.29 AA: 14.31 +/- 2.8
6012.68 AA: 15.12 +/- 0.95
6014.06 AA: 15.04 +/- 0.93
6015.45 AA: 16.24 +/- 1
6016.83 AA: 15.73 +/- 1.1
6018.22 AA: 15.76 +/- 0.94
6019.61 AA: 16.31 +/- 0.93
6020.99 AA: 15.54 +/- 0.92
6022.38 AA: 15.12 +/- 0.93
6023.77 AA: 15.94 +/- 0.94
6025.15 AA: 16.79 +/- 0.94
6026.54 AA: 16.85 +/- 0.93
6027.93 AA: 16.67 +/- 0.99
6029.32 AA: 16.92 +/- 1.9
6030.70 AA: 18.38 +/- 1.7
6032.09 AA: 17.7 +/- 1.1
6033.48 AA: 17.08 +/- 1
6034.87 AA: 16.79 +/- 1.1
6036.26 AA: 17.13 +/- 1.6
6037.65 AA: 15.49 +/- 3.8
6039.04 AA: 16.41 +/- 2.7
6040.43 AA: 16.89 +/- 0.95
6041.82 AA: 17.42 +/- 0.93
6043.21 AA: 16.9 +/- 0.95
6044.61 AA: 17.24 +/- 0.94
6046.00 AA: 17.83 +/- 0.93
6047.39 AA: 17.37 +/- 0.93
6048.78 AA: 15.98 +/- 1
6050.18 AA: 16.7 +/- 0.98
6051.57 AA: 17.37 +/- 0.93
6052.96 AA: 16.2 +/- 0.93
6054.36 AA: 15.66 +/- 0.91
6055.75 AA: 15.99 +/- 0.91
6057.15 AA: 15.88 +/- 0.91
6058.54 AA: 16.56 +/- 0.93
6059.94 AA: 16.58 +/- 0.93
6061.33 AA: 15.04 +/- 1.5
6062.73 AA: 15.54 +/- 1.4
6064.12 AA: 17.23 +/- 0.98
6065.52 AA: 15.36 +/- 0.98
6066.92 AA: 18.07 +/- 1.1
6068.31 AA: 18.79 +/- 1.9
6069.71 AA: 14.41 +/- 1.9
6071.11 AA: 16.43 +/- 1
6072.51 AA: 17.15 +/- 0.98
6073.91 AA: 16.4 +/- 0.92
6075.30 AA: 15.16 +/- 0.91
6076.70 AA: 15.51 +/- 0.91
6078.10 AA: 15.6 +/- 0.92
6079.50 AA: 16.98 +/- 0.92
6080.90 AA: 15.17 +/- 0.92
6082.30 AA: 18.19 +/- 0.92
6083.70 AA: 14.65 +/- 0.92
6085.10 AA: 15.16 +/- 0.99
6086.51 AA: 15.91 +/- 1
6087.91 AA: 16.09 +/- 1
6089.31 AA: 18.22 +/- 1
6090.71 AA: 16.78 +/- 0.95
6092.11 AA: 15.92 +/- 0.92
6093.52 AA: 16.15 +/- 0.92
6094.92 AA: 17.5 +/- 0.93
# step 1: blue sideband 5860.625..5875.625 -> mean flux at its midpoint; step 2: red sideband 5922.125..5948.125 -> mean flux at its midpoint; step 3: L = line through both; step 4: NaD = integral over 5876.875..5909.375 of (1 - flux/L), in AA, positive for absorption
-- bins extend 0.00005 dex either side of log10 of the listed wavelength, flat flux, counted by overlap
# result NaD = 5.0 AA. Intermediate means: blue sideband 16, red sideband 16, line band 13.5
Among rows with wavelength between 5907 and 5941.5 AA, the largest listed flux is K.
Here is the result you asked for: 20.14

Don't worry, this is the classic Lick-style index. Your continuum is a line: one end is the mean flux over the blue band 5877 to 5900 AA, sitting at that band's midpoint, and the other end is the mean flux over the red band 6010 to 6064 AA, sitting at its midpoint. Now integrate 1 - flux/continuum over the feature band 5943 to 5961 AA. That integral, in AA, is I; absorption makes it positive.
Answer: -2.4 AA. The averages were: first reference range 13.2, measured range 16.5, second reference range 16.4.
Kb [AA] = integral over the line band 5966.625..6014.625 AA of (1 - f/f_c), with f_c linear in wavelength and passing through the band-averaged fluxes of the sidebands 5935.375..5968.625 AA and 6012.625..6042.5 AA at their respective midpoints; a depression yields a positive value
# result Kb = 1.4 AA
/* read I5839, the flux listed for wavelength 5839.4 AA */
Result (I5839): 16.15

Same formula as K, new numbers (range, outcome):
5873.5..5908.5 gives 18.32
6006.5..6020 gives 17.57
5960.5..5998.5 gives 19.62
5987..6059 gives 18.38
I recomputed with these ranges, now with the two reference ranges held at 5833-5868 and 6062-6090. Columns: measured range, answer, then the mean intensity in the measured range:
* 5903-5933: 0.94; 15.7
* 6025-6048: -1.11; 17.1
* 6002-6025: 1.07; 15.5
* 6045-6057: -0.25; 16.6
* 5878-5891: 1.92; 13.8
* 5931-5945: 0.50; 15.6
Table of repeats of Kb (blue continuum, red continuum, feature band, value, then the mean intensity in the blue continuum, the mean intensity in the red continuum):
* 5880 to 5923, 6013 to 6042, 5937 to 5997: -3.7 AA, 14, 16.5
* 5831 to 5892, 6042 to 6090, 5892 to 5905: 2.5 AA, 15.6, 16.4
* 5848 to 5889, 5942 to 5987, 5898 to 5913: 1.1 AA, 15.4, 16.2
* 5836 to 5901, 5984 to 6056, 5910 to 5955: -1.9 AA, 14.9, 16.2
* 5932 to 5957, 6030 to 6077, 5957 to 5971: 0.0 AA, 16.1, 16.6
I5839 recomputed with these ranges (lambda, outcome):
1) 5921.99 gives 16.69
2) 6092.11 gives 15.92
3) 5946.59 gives 15.41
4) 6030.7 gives 18.38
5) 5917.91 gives 16.24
